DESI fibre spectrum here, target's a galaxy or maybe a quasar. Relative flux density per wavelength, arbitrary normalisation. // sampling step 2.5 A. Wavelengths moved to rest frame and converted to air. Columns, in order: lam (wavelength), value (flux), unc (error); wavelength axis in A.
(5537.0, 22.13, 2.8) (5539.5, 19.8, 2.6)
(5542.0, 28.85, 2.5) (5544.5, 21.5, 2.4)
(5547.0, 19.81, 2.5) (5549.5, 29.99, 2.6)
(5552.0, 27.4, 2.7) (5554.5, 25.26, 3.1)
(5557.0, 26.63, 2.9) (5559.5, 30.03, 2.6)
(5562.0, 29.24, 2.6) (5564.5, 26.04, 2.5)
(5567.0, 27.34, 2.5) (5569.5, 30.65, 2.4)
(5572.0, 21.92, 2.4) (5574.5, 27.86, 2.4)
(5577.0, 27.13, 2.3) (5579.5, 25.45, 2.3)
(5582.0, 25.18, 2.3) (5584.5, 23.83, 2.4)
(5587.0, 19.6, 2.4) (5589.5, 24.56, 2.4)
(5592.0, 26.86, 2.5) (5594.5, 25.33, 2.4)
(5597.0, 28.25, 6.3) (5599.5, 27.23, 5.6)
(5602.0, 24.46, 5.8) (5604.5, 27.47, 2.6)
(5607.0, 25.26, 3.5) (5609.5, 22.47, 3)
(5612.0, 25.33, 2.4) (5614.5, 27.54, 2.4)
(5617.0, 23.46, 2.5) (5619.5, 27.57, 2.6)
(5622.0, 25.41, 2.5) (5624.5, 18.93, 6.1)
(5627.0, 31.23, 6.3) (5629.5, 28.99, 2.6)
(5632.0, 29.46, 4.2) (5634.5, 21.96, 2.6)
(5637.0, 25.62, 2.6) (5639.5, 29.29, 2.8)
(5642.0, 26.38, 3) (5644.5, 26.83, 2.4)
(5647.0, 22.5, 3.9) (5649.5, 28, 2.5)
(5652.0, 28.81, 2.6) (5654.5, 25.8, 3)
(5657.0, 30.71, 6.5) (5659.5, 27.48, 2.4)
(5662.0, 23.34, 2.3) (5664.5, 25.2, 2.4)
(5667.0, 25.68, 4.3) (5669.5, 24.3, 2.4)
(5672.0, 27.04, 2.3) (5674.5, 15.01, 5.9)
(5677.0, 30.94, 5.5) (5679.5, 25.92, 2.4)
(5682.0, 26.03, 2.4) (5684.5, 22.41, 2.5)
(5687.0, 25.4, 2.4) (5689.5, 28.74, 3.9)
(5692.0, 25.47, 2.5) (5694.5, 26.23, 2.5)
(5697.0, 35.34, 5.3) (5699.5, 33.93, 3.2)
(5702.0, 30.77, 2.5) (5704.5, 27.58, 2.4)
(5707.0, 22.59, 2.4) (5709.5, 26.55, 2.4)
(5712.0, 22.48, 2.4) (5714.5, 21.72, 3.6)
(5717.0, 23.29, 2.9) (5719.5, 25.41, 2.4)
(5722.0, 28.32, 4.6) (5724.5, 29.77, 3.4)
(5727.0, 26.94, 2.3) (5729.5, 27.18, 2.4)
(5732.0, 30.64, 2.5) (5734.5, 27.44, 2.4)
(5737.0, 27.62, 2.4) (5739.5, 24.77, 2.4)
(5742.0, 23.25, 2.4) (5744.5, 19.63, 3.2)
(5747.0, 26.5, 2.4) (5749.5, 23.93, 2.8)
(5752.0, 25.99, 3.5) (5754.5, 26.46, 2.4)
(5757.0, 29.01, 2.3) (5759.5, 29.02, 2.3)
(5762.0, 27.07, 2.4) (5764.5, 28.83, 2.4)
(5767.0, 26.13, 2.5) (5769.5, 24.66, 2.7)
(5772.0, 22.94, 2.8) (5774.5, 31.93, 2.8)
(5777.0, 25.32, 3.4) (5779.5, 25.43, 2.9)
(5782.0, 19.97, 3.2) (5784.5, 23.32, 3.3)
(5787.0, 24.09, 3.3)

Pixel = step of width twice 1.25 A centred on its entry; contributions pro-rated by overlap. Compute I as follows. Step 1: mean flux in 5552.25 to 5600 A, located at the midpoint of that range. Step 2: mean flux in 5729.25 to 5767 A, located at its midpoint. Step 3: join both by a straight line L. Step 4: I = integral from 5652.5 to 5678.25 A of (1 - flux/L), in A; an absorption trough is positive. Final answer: 0.69 A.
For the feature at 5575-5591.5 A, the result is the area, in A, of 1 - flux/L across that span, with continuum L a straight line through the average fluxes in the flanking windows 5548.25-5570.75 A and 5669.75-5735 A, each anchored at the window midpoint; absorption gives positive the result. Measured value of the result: 1.9 A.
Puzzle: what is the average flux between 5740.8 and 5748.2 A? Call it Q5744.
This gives 23.1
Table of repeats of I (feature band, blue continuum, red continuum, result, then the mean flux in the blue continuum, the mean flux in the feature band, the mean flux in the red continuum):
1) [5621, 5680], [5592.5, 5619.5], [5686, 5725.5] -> 0.7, 25.8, 26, 27.1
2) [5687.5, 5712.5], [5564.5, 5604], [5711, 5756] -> -2.3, 25.8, 28.1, 25.7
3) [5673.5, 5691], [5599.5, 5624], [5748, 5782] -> 0.5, 25.3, 25.1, 26.4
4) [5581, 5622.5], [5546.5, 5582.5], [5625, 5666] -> 2.4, 26.8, 25.3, 26.8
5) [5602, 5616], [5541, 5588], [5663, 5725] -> 0.3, 26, 25.5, 26.2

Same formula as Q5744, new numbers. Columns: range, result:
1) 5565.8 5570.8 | 28.9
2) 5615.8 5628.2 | 25.3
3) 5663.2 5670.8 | 25.1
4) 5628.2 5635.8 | 26.8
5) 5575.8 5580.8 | 26.3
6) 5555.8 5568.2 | 27.9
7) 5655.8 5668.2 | 26.5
